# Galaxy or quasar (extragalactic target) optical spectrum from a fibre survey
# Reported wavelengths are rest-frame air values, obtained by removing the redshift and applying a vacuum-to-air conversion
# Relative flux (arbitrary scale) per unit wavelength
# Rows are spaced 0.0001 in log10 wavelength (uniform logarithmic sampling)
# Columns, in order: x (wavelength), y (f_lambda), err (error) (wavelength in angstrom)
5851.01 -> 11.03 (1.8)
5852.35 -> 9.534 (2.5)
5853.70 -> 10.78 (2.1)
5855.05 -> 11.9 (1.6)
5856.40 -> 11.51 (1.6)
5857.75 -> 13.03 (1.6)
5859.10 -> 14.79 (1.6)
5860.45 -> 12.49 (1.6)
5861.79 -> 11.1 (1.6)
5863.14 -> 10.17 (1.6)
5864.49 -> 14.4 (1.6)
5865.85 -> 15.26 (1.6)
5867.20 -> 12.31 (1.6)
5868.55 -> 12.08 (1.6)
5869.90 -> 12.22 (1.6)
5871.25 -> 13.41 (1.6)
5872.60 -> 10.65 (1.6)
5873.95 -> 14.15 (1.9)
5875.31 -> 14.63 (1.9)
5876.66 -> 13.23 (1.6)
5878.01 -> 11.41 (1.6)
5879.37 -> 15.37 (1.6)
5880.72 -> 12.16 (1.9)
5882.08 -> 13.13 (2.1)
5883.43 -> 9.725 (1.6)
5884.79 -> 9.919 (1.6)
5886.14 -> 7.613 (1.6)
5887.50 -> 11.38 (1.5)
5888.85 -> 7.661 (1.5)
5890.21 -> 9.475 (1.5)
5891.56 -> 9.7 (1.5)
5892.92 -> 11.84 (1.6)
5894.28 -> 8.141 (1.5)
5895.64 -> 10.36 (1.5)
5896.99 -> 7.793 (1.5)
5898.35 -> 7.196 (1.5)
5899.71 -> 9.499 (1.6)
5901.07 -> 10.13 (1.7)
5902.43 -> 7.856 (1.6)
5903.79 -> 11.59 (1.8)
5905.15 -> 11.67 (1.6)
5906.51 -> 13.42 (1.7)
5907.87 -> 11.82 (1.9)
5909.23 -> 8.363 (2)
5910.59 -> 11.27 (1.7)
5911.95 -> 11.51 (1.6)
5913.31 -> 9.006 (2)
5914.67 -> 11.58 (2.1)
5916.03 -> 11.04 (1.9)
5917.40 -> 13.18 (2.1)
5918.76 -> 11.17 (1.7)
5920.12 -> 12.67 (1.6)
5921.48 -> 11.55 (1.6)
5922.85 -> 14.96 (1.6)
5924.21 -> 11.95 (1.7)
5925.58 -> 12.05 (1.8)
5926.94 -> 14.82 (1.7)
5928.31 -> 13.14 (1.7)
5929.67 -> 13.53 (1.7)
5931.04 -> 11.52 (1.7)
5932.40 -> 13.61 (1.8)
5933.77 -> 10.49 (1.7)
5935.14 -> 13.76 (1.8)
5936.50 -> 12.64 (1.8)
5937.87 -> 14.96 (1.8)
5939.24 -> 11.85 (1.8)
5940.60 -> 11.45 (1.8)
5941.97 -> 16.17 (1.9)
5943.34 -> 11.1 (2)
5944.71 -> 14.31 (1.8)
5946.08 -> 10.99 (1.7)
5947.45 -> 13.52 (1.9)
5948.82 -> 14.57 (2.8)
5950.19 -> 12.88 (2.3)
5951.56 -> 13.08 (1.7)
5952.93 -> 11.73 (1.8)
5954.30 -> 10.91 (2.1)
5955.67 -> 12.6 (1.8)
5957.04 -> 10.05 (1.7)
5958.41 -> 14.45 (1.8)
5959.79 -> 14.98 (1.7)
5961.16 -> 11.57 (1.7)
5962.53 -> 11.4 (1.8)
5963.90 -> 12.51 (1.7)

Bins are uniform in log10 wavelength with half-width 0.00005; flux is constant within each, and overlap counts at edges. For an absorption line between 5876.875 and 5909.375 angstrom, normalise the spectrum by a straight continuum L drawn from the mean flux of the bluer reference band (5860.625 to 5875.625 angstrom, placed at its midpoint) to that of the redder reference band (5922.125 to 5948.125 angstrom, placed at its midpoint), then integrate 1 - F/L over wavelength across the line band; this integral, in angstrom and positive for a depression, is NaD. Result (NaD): 6.2 angstrom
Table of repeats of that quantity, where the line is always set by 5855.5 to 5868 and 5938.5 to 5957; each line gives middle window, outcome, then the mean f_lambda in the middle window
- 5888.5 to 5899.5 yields 3.1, 9.08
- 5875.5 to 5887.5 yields 1.0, 11.7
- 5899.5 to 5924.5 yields 2.7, 11.3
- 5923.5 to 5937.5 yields -0.2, 12.8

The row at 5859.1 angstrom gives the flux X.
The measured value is 14.79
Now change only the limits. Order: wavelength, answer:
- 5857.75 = 13.03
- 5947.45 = 13.52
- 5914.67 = 11.58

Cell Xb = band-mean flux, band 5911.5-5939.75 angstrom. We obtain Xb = 12.4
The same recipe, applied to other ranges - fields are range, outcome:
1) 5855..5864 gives 12.2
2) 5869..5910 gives 10.9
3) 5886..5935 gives 11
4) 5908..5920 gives 11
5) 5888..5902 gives 9.18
